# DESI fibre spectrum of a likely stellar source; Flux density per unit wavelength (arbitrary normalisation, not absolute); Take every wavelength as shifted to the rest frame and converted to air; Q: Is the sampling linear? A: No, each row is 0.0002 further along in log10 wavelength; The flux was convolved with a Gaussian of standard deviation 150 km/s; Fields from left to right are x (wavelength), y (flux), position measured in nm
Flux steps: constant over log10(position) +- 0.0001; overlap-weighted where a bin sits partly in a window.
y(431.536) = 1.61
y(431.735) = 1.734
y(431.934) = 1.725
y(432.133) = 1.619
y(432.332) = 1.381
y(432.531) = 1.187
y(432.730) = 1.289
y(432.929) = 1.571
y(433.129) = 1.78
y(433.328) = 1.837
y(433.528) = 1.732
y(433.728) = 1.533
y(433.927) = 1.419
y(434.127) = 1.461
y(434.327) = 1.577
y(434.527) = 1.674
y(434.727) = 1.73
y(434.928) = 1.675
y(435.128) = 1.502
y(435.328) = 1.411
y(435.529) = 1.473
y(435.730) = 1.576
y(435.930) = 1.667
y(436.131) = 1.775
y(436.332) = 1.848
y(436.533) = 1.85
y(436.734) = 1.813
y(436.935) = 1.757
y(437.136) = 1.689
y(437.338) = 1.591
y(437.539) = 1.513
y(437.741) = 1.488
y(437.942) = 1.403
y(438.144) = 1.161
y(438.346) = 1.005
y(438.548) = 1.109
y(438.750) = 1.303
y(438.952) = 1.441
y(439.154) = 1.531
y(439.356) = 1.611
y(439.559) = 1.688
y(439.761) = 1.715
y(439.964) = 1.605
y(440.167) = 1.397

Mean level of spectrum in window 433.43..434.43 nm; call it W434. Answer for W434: 1.55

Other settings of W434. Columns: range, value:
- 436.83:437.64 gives 1.64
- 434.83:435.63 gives 1.51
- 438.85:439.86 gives 1.6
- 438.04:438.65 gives 1.09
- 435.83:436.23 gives 1.72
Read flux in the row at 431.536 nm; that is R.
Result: 1.61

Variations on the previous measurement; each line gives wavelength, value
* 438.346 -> 1.005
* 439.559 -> 1.688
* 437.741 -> 1.488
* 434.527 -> 1.674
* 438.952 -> 1.441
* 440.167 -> 1.397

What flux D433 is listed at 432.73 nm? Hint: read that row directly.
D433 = 1.289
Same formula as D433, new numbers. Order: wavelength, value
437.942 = 1.403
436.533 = 1.85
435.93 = 1.667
